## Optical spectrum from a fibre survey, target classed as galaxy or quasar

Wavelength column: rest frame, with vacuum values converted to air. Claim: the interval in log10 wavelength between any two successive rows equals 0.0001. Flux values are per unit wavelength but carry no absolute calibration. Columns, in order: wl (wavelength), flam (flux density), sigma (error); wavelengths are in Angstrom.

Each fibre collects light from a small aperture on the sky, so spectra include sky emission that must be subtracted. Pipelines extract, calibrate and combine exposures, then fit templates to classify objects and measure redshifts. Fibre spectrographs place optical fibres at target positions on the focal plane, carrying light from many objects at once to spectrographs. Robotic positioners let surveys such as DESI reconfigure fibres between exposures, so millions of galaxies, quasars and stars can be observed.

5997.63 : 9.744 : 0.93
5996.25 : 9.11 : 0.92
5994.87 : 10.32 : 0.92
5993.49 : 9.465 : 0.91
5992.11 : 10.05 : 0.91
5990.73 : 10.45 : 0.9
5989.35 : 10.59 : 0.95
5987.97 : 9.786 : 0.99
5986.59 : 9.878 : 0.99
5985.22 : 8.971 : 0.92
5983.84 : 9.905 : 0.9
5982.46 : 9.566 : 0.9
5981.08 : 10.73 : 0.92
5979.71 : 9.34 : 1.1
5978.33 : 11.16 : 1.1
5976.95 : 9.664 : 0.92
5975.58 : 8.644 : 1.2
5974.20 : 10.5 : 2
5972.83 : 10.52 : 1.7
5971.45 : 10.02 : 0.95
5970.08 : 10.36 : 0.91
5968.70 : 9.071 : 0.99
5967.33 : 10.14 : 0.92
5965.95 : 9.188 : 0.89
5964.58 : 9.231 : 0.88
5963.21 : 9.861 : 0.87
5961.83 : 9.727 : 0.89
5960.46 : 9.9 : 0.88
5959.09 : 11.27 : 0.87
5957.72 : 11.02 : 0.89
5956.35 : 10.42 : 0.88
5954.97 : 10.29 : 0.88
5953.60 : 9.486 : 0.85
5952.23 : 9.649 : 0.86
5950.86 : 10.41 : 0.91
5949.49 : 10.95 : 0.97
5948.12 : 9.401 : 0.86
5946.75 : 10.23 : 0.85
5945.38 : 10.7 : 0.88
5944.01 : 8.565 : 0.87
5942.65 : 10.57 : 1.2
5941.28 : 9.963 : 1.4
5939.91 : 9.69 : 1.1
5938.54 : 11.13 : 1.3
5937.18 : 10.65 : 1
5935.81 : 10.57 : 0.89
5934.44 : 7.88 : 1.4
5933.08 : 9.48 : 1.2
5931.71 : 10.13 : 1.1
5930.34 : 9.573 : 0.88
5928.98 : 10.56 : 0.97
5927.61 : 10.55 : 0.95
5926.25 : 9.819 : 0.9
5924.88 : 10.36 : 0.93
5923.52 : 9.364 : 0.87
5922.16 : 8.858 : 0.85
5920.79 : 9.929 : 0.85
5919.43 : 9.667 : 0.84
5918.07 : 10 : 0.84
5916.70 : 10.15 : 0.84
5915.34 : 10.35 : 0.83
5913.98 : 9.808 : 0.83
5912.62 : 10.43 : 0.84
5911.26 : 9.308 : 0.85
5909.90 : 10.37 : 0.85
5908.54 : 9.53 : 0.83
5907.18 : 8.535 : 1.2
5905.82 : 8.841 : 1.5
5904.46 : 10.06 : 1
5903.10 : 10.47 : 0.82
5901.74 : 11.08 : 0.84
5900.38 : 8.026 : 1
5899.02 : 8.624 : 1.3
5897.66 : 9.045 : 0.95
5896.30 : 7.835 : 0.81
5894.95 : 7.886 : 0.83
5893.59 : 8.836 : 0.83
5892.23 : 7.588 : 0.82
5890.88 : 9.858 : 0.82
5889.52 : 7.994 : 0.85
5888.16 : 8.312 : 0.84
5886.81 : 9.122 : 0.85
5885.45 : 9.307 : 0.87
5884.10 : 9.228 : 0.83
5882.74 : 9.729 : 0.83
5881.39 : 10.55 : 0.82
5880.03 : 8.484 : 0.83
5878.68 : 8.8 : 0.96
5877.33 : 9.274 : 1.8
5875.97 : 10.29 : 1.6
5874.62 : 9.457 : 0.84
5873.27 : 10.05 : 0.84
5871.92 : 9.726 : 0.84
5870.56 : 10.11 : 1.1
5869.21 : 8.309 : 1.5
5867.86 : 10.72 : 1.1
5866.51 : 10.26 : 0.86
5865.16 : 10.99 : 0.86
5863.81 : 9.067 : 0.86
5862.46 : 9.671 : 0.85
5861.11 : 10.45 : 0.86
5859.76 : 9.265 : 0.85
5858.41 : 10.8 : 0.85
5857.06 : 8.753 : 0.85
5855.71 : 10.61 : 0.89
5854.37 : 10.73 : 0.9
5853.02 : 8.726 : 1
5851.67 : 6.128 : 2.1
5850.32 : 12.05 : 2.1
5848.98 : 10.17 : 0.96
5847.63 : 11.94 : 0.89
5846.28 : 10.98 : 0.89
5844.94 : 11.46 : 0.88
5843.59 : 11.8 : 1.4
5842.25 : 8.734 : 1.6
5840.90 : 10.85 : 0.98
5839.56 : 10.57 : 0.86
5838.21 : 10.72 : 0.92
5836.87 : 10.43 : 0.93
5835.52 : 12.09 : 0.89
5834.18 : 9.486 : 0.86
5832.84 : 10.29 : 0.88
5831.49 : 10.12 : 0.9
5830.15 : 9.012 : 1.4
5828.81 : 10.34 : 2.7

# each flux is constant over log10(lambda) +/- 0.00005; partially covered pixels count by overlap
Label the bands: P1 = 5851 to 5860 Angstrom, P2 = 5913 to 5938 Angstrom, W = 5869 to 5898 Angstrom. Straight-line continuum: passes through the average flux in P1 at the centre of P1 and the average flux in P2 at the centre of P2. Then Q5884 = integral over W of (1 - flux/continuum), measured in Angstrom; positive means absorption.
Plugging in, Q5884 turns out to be 1.3 Angstrom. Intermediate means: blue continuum 9.29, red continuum 9.89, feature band 9.09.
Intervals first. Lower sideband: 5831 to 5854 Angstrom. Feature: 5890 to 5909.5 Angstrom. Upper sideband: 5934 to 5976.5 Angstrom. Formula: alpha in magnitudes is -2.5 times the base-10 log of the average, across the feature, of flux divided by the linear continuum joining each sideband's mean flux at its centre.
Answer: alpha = 0.13 mag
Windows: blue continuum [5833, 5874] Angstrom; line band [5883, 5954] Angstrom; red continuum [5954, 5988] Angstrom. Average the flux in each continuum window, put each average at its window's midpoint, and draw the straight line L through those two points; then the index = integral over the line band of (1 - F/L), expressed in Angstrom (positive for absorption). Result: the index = 3.3 Angstrom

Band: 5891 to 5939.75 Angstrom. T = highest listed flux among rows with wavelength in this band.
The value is 11.13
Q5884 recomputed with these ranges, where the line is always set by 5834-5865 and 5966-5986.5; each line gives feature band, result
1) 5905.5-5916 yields 0.42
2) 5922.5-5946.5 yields 0.10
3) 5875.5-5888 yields 0.99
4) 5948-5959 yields -0.39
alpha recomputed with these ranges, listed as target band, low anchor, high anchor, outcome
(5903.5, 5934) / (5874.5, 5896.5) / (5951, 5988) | -0.05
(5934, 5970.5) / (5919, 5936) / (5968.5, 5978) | -0.02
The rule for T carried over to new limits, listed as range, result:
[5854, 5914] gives 11.08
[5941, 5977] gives 11.27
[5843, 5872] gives 12.05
